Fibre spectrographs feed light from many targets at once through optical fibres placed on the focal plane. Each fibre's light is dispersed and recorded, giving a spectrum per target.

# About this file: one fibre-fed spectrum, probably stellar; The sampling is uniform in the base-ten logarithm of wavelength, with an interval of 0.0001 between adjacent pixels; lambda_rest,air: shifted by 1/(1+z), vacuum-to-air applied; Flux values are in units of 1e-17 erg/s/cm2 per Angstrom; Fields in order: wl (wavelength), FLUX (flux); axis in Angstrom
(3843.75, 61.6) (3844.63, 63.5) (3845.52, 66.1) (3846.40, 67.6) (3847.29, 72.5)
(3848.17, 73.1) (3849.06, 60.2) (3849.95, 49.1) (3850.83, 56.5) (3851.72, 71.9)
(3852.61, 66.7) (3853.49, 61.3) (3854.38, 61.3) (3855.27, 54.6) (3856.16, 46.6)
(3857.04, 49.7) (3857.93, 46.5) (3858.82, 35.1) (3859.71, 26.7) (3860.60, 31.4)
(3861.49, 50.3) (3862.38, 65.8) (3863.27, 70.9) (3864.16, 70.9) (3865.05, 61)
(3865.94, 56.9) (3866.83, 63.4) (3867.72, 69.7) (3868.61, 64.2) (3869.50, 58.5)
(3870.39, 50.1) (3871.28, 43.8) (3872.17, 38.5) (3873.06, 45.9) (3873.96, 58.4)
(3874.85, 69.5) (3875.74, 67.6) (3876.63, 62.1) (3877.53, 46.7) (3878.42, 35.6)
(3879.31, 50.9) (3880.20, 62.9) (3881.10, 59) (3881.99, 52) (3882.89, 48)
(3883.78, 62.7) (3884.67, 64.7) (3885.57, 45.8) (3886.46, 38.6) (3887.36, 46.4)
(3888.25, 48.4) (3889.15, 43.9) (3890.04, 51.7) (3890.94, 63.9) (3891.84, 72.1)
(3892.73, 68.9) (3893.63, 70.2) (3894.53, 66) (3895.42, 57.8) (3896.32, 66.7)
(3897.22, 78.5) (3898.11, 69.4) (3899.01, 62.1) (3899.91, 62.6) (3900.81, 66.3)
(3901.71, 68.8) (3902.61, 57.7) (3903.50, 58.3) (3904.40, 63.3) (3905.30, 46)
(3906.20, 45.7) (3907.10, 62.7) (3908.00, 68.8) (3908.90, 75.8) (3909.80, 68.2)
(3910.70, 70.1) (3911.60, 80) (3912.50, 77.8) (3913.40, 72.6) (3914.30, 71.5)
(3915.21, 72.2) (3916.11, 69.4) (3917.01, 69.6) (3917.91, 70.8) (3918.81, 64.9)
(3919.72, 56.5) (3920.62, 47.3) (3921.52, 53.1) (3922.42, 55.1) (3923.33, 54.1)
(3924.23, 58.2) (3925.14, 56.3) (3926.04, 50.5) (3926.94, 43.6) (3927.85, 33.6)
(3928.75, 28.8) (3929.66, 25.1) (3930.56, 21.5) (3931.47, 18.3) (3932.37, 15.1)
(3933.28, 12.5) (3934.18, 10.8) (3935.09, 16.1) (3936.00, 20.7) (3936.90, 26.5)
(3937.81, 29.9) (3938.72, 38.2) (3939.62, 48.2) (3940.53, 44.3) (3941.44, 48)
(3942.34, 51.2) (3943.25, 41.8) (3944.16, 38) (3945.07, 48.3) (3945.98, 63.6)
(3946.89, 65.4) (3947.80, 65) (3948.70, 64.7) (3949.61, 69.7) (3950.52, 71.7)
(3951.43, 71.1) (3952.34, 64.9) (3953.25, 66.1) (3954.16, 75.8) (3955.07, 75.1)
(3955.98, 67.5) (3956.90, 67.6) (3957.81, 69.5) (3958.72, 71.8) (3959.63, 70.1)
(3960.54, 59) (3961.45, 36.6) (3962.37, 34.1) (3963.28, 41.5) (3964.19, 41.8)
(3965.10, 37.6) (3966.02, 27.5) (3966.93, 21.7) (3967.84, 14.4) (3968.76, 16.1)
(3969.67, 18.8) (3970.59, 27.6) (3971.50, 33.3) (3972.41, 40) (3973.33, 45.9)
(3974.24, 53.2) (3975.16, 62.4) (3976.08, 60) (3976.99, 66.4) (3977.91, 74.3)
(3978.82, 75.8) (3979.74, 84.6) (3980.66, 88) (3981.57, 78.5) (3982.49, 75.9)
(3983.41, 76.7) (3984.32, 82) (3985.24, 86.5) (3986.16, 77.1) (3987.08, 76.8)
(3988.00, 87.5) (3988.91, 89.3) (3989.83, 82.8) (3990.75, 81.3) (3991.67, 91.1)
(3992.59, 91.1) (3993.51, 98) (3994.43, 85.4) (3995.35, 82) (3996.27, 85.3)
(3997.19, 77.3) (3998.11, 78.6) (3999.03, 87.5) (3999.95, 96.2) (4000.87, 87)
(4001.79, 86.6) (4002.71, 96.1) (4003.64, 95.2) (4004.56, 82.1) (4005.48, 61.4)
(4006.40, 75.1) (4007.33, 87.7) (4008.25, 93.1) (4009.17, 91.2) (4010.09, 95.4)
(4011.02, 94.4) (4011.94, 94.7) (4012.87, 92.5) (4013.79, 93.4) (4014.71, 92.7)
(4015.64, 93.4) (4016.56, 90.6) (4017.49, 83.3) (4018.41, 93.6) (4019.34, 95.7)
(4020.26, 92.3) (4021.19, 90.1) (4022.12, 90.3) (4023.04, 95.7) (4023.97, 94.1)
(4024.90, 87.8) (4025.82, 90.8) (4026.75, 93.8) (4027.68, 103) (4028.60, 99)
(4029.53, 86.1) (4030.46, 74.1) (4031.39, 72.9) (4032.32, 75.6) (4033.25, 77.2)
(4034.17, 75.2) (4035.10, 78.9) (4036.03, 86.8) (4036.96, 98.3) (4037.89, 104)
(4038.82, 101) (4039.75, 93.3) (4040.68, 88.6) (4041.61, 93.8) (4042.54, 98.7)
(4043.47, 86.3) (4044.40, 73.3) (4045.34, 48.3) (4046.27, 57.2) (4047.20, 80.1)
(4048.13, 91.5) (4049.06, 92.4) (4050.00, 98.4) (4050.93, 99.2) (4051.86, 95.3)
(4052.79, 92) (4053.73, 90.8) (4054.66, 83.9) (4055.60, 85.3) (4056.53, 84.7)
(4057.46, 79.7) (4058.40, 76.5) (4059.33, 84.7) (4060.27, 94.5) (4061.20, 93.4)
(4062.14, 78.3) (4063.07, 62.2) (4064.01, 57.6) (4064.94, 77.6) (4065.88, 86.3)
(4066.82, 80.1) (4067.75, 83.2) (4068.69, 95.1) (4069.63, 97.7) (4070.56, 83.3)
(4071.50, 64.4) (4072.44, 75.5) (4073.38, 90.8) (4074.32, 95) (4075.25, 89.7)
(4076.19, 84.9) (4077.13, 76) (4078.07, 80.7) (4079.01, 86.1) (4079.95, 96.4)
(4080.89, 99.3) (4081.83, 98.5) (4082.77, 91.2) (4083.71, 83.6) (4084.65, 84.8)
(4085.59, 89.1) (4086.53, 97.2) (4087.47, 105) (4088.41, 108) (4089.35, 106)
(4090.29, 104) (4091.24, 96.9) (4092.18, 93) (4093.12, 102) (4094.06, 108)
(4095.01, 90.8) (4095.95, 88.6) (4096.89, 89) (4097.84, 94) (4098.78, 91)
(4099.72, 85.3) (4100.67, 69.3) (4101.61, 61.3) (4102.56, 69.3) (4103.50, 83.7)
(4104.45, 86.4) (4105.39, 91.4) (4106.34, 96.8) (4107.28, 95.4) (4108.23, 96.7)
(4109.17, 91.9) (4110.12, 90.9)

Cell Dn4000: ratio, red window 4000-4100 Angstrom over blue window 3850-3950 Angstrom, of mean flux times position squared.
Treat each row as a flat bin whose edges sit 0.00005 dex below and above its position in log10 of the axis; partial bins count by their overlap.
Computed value 1.77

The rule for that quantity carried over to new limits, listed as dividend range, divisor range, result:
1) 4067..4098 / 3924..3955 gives 2.21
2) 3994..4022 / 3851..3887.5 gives 1.74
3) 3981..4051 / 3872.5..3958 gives 1.66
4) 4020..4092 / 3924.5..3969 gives 2.05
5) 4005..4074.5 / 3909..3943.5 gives 1.93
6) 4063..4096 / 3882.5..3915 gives 1.57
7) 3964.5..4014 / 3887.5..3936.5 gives 1.39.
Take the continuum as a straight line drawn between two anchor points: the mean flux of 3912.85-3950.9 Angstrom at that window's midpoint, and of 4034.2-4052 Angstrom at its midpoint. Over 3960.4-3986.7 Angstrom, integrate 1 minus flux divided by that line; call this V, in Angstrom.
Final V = 4.2 Angstrom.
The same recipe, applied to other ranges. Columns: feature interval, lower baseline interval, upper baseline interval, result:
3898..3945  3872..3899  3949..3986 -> 5.7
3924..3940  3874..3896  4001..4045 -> 8.8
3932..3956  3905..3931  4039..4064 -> 5.7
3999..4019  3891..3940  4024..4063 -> -3.1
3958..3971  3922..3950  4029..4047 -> 3.5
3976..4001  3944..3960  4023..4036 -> -2.3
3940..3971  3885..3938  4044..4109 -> 5.3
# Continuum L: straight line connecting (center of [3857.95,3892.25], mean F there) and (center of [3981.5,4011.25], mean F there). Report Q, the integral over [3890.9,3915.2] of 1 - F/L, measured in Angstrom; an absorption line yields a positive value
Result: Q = -2.1 Angstrom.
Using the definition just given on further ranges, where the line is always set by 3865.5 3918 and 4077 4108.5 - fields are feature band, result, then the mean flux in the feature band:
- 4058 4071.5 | 0.8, 81.6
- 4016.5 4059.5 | -2.4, 87.3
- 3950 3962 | 0.7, 66.4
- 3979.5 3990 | -1.0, 82.1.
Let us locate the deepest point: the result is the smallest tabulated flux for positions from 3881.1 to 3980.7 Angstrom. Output 10.8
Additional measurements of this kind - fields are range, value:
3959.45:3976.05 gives 14.4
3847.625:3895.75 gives 26.7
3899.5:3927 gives 43.6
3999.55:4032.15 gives 61.4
